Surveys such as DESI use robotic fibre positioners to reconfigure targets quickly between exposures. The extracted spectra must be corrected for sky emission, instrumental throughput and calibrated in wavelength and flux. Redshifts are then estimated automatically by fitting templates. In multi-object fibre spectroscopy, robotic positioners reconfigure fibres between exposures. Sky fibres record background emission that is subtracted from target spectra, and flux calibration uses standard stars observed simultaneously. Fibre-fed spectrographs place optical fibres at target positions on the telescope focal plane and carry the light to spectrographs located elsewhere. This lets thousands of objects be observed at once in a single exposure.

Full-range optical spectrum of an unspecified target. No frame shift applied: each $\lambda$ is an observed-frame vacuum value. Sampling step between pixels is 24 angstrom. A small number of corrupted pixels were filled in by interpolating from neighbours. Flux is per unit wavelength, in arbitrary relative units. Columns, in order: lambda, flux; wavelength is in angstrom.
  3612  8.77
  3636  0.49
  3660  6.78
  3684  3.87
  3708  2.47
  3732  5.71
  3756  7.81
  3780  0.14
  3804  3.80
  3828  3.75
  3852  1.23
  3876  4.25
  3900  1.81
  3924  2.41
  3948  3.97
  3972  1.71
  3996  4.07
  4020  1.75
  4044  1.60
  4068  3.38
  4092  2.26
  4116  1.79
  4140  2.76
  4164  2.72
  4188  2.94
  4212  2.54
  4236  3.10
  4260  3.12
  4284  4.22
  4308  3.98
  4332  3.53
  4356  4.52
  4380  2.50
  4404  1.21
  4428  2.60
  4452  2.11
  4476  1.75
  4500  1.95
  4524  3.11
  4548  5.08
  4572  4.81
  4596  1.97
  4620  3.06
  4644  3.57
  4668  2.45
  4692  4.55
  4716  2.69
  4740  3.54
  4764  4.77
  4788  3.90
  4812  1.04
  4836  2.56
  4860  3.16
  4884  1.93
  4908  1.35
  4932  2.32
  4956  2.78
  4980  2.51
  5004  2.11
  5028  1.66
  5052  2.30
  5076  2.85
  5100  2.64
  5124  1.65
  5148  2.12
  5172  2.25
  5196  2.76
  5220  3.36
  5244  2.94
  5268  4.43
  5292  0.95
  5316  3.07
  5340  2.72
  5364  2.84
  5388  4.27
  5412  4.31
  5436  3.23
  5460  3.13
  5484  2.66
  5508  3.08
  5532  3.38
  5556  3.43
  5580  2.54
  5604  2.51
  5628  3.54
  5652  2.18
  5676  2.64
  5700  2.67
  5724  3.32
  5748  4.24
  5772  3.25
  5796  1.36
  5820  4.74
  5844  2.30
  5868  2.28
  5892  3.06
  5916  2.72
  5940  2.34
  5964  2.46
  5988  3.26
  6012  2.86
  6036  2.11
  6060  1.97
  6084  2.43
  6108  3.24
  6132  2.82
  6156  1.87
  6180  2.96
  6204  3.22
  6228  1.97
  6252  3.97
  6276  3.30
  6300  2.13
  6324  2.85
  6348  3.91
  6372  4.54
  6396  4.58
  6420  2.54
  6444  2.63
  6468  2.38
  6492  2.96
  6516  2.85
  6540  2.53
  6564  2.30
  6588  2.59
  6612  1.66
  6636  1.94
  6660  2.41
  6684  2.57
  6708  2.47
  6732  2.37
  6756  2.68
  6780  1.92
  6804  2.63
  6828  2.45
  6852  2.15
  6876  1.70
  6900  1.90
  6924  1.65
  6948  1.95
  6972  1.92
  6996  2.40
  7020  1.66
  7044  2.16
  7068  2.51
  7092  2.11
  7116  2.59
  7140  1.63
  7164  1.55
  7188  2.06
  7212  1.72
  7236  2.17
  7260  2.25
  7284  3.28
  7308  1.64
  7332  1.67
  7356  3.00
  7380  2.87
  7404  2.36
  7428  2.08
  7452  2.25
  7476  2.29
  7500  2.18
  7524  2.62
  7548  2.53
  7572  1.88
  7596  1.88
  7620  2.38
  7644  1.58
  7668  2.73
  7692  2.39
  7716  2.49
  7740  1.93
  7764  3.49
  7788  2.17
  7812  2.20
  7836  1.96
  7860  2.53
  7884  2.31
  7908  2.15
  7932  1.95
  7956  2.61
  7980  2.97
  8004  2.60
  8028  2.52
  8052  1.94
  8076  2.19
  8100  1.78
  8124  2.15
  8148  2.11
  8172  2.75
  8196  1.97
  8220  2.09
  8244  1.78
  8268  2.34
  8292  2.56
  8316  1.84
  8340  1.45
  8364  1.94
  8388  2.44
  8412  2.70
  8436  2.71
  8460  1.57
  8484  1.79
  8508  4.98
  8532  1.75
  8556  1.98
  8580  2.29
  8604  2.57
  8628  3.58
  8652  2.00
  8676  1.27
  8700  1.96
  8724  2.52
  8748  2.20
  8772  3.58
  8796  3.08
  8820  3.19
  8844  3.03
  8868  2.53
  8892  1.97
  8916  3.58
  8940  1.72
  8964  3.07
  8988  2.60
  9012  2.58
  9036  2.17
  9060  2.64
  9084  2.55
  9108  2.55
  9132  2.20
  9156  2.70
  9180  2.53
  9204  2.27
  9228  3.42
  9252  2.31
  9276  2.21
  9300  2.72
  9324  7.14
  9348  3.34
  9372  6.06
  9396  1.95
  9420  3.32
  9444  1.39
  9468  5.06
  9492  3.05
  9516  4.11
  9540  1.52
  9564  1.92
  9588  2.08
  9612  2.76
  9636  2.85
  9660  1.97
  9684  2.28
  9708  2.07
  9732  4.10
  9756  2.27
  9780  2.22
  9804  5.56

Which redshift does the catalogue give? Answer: 1.28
